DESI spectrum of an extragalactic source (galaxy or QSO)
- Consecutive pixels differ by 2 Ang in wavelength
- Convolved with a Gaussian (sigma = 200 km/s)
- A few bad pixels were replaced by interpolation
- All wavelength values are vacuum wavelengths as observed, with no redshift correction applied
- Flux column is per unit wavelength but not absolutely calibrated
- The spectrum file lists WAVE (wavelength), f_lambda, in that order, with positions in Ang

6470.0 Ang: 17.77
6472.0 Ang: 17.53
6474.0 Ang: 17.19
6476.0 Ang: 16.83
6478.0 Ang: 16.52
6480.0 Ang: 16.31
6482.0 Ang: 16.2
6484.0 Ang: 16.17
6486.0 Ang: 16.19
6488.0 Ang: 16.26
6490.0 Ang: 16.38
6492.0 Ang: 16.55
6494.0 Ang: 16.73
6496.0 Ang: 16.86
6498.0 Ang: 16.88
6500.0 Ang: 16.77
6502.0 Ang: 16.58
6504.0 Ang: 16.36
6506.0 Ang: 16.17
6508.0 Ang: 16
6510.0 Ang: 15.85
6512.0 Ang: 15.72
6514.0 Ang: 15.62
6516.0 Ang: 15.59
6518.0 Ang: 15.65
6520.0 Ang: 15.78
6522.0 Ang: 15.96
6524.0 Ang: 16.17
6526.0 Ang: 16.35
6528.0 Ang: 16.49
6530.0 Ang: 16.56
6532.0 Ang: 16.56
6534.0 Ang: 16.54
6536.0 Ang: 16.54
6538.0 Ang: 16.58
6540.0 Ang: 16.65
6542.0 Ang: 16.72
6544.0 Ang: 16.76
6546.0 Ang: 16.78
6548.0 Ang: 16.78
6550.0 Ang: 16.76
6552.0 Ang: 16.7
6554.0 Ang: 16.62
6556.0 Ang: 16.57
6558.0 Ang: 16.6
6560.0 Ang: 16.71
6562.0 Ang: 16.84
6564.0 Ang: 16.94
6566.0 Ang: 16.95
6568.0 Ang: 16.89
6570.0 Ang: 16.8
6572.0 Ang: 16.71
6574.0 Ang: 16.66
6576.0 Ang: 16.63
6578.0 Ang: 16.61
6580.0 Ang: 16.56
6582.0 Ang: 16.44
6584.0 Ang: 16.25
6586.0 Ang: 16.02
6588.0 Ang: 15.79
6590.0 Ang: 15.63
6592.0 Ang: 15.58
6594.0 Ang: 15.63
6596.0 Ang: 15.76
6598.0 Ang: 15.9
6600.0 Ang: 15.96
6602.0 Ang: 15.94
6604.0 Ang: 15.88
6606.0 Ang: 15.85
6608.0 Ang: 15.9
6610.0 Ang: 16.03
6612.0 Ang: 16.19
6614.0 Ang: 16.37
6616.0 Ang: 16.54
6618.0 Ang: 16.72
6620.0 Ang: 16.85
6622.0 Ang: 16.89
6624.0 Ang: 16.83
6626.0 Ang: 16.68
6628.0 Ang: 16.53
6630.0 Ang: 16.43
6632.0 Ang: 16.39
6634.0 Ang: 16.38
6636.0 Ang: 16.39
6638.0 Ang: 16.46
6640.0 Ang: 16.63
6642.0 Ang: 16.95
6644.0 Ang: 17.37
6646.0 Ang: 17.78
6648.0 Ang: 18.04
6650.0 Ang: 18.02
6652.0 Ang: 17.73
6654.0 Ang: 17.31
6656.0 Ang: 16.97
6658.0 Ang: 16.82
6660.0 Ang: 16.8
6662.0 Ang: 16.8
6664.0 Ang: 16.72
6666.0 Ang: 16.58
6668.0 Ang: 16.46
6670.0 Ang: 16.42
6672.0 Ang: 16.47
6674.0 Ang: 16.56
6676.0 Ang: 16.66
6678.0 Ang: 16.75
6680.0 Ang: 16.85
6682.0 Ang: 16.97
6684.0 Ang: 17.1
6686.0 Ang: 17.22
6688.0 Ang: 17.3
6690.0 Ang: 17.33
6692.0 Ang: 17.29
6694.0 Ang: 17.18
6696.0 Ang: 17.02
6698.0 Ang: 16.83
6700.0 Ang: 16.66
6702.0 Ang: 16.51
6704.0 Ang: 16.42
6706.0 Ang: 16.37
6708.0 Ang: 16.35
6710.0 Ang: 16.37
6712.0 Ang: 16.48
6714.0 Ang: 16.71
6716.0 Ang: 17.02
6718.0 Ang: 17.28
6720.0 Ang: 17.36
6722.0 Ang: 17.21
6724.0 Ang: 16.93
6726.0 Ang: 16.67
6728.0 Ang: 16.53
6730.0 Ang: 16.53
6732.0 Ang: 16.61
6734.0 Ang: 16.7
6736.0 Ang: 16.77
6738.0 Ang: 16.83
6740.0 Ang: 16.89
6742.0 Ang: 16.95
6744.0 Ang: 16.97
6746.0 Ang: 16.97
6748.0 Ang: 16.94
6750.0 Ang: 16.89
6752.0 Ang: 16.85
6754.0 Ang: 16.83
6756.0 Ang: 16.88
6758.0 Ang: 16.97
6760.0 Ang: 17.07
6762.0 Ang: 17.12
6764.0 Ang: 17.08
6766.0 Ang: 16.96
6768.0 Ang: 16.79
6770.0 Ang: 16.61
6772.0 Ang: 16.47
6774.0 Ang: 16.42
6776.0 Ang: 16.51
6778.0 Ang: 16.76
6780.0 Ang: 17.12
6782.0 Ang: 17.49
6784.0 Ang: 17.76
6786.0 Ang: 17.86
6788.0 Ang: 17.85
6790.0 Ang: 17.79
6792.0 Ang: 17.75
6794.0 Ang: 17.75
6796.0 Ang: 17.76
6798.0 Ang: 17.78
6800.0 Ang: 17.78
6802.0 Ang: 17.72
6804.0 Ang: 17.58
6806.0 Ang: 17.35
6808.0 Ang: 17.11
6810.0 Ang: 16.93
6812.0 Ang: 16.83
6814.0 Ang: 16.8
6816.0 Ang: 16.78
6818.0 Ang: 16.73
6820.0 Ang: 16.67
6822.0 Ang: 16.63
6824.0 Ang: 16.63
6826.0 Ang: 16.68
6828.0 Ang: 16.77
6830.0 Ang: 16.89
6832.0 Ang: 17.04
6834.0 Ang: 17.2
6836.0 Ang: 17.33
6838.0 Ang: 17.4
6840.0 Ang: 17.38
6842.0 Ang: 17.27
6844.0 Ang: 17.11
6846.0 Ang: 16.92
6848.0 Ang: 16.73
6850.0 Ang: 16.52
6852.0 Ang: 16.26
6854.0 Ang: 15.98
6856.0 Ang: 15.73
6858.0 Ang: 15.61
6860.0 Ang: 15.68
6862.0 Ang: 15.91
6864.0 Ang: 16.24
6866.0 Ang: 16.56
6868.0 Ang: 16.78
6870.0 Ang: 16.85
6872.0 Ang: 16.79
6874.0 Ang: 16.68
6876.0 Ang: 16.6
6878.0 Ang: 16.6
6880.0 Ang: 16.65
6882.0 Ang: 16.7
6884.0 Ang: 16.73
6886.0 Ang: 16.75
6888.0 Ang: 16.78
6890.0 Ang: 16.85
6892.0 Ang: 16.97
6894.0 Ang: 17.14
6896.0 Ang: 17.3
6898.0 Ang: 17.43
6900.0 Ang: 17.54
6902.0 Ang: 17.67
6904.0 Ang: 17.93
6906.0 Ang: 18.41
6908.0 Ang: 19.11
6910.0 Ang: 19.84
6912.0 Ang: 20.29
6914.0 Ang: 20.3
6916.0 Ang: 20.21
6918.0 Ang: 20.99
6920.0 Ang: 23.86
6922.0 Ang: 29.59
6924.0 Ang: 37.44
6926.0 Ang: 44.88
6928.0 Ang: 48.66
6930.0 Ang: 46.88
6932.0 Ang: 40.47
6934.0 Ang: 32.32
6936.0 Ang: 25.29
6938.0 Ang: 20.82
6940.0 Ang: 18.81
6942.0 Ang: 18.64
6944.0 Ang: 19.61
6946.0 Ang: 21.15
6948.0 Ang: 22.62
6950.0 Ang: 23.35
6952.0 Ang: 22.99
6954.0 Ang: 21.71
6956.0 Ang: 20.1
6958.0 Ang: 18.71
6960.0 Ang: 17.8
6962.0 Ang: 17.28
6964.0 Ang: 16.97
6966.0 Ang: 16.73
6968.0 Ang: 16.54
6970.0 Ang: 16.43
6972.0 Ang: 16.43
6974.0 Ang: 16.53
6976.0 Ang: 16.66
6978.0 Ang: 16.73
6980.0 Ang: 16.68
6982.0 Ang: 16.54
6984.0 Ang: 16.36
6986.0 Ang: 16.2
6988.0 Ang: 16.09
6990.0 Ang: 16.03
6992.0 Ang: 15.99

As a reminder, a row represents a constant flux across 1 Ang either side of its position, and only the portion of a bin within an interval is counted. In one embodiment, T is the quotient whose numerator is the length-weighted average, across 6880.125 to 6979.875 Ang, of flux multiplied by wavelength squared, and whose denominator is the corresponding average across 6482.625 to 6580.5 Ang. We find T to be 1.49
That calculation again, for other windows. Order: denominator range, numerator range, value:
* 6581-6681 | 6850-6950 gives 1.39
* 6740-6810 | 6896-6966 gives 1.46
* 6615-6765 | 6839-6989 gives 1.27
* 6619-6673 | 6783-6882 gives 1.06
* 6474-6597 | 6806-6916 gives 1.15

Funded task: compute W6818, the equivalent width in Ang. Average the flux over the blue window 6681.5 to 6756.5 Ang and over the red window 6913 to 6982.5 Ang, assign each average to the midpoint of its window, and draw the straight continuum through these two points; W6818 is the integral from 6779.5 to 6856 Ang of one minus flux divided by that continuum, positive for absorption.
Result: 9.9 Ang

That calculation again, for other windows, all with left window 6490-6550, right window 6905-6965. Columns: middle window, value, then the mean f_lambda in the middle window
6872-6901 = 8.5 Ang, 16.9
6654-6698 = 6.1 Ang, 16.9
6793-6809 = 3.3 Ang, 17.6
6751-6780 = 6.3 Ang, 16.8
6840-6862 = 6.5 Ang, 16.4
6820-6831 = 2.9 Ang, 16.7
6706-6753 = 8.9 Ang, 16.8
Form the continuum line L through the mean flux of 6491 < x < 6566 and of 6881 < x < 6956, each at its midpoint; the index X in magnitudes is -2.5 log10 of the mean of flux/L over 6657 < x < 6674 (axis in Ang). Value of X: 0.14 mag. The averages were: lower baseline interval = 16.4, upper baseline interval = 23.3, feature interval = 16.6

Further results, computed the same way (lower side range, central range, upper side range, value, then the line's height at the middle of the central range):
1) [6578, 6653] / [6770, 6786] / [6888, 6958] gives 0.20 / 20.4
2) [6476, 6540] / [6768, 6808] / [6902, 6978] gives 0.20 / 20.8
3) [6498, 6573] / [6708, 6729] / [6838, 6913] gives 0.00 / 16.8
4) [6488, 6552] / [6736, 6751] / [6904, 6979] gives 0.19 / 20.1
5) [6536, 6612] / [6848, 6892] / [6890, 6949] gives 0.38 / 23.3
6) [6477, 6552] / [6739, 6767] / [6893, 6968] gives 0.20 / 20.4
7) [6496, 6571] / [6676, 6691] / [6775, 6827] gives -0.01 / 16.9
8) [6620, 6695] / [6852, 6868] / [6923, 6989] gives 0.29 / 21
